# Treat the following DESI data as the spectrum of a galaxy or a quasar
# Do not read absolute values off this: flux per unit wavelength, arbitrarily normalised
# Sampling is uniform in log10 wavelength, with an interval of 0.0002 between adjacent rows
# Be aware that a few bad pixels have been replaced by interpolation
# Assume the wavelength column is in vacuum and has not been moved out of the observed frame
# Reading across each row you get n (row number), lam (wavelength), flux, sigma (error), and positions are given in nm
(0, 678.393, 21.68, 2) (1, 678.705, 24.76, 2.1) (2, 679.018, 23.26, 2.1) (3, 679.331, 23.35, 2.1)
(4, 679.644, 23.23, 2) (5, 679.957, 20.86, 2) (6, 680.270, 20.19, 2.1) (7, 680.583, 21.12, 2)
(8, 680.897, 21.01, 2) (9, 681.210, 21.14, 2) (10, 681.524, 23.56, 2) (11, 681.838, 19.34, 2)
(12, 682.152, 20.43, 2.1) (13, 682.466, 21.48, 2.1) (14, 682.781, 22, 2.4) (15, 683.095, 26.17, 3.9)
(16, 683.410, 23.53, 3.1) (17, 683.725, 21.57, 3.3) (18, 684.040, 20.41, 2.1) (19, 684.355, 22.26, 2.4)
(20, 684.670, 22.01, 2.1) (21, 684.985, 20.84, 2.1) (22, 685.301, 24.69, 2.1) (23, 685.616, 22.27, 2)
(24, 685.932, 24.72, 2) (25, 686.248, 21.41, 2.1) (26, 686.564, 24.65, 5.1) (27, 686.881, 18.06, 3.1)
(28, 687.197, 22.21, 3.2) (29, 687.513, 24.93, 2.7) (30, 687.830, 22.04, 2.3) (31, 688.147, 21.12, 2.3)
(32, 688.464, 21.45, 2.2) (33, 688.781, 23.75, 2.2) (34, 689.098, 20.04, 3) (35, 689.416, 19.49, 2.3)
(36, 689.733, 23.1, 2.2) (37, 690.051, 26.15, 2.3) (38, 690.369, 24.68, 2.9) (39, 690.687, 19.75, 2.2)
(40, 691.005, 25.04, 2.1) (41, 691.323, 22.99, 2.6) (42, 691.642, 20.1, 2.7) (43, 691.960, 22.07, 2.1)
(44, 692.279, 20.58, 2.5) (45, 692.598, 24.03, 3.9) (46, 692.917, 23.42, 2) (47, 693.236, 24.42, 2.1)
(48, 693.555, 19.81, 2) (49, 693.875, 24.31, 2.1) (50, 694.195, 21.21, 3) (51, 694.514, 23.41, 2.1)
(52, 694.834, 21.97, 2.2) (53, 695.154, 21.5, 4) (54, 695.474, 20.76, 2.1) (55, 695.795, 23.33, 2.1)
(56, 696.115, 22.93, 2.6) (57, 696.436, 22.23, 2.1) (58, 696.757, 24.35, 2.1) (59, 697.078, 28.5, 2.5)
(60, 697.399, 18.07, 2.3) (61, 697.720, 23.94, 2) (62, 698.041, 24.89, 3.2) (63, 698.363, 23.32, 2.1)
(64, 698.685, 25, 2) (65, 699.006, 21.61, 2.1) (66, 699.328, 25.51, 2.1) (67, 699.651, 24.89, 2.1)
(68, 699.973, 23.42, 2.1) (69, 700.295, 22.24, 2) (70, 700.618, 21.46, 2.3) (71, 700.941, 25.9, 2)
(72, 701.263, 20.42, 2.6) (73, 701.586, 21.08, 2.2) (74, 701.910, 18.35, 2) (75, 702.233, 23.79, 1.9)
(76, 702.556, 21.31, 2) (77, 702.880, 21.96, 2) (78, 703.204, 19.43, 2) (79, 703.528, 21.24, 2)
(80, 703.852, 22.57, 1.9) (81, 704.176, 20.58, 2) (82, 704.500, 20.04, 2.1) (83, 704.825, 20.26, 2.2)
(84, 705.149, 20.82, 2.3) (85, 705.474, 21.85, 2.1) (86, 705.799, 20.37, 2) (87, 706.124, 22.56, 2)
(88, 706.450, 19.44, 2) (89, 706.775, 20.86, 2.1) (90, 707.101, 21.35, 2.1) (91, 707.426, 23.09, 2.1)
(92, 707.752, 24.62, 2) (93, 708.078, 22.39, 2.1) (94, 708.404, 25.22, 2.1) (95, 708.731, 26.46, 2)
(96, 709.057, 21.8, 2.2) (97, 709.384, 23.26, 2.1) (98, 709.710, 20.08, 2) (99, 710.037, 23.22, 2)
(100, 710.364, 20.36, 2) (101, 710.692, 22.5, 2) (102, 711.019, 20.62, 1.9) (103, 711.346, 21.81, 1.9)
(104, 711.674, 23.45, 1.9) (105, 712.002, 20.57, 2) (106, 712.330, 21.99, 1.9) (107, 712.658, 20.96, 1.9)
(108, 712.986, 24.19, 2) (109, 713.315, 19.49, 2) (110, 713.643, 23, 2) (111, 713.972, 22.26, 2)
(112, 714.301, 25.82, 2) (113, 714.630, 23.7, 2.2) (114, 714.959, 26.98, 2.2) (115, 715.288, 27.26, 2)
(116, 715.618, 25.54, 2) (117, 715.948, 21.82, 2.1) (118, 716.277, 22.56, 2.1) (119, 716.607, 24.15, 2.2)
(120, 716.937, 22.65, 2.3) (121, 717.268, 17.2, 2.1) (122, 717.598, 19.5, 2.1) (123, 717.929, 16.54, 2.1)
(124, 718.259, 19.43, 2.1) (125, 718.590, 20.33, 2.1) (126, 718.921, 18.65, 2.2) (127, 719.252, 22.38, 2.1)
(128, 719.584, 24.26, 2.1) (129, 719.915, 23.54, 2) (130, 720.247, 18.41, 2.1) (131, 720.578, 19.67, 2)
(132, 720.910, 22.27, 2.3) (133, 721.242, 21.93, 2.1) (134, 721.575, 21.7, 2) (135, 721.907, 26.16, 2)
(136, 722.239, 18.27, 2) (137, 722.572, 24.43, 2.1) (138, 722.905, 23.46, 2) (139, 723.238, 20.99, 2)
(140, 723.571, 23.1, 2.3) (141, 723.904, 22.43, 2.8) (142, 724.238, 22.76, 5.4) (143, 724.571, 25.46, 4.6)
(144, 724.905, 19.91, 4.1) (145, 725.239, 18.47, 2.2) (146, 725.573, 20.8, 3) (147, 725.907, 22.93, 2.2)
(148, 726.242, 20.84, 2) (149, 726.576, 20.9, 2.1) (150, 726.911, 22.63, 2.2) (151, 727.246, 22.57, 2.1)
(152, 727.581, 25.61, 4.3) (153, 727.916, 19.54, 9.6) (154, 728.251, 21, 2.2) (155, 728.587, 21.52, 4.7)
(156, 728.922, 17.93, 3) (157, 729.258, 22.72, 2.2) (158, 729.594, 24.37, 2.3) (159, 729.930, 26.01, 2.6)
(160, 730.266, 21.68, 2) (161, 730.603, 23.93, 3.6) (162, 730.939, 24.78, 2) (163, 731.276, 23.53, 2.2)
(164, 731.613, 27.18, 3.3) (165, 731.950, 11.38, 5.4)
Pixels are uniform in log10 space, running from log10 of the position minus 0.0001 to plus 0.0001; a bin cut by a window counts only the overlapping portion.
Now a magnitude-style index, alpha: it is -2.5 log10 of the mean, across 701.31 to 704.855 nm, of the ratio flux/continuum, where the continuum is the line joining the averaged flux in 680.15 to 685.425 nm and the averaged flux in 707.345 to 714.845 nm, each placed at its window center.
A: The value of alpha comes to 0.07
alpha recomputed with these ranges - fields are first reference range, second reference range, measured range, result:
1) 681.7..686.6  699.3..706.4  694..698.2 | -0.05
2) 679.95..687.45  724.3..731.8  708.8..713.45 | 0.02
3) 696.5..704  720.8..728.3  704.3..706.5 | 0.09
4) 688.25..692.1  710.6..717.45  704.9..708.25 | 0.05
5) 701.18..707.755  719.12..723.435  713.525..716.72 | -0.12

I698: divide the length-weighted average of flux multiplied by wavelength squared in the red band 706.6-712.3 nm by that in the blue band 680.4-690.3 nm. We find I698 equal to 1.1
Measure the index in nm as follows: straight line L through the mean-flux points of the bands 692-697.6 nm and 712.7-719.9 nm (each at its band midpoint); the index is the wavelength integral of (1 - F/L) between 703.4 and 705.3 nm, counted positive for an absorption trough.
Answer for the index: 0.13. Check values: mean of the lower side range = 22.6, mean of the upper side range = 22.3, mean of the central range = 20.9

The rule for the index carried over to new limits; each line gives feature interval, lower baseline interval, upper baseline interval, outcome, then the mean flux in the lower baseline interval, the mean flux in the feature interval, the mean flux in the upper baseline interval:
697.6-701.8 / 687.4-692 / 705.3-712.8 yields -0.192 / 22.4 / 23.3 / 22.1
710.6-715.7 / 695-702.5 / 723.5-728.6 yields -0.168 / 22.9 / 23.1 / 21.9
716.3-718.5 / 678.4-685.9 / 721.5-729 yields 0.189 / 22.2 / 20.1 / 21.9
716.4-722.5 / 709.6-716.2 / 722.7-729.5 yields 0.355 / 22.8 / 21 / 21.8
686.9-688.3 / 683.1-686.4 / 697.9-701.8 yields 0.034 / 22.5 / 22.1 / 23.2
